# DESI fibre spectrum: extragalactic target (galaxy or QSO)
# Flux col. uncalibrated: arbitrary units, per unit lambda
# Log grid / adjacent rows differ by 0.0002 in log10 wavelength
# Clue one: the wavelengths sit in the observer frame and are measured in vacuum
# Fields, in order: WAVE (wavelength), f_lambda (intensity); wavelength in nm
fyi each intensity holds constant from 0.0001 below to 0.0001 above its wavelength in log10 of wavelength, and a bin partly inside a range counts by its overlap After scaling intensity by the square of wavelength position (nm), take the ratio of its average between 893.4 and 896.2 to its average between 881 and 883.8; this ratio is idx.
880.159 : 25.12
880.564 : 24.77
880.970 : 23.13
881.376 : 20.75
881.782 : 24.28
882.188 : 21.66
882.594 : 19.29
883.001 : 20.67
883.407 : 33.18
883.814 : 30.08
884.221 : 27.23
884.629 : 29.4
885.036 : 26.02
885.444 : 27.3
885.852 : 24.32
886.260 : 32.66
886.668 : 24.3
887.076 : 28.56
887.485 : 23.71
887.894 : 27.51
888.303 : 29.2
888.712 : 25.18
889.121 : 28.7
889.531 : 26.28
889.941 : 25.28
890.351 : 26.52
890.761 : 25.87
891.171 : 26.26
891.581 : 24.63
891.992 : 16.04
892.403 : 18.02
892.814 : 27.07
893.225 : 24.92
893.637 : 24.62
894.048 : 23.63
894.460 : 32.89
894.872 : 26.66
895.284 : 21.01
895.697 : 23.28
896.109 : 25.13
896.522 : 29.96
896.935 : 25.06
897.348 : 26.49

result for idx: 1.1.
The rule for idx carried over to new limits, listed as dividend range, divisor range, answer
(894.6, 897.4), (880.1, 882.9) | 1.17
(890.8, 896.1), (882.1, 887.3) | 0.93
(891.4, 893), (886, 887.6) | 0.79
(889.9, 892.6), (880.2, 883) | 1.06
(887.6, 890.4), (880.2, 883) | 1.22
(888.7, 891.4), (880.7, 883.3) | 1.21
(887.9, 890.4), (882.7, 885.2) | 0.99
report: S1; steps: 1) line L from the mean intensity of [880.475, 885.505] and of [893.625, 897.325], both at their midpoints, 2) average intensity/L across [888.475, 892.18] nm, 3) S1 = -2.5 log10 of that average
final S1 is 0.023 mag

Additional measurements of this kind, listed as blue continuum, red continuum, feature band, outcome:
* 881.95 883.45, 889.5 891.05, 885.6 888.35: -0.106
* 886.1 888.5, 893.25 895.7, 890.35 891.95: 0.073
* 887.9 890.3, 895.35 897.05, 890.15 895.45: 0.072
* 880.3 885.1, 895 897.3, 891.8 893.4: 0.166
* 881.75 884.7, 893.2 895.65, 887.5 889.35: -0.067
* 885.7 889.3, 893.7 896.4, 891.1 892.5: 0.242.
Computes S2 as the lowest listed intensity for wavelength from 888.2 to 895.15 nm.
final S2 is 16.04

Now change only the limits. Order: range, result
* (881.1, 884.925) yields 19.29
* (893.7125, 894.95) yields 23.63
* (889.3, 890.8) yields 25.28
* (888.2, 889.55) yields 25.18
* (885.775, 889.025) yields 23.71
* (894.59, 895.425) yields 21.01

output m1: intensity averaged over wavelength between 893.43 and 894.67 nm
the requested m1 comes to 27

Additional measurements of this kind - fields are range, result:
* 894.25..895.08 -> 29.7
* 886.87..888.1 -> 26.6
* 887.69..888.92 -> 27.3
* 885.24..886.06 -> 25.8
